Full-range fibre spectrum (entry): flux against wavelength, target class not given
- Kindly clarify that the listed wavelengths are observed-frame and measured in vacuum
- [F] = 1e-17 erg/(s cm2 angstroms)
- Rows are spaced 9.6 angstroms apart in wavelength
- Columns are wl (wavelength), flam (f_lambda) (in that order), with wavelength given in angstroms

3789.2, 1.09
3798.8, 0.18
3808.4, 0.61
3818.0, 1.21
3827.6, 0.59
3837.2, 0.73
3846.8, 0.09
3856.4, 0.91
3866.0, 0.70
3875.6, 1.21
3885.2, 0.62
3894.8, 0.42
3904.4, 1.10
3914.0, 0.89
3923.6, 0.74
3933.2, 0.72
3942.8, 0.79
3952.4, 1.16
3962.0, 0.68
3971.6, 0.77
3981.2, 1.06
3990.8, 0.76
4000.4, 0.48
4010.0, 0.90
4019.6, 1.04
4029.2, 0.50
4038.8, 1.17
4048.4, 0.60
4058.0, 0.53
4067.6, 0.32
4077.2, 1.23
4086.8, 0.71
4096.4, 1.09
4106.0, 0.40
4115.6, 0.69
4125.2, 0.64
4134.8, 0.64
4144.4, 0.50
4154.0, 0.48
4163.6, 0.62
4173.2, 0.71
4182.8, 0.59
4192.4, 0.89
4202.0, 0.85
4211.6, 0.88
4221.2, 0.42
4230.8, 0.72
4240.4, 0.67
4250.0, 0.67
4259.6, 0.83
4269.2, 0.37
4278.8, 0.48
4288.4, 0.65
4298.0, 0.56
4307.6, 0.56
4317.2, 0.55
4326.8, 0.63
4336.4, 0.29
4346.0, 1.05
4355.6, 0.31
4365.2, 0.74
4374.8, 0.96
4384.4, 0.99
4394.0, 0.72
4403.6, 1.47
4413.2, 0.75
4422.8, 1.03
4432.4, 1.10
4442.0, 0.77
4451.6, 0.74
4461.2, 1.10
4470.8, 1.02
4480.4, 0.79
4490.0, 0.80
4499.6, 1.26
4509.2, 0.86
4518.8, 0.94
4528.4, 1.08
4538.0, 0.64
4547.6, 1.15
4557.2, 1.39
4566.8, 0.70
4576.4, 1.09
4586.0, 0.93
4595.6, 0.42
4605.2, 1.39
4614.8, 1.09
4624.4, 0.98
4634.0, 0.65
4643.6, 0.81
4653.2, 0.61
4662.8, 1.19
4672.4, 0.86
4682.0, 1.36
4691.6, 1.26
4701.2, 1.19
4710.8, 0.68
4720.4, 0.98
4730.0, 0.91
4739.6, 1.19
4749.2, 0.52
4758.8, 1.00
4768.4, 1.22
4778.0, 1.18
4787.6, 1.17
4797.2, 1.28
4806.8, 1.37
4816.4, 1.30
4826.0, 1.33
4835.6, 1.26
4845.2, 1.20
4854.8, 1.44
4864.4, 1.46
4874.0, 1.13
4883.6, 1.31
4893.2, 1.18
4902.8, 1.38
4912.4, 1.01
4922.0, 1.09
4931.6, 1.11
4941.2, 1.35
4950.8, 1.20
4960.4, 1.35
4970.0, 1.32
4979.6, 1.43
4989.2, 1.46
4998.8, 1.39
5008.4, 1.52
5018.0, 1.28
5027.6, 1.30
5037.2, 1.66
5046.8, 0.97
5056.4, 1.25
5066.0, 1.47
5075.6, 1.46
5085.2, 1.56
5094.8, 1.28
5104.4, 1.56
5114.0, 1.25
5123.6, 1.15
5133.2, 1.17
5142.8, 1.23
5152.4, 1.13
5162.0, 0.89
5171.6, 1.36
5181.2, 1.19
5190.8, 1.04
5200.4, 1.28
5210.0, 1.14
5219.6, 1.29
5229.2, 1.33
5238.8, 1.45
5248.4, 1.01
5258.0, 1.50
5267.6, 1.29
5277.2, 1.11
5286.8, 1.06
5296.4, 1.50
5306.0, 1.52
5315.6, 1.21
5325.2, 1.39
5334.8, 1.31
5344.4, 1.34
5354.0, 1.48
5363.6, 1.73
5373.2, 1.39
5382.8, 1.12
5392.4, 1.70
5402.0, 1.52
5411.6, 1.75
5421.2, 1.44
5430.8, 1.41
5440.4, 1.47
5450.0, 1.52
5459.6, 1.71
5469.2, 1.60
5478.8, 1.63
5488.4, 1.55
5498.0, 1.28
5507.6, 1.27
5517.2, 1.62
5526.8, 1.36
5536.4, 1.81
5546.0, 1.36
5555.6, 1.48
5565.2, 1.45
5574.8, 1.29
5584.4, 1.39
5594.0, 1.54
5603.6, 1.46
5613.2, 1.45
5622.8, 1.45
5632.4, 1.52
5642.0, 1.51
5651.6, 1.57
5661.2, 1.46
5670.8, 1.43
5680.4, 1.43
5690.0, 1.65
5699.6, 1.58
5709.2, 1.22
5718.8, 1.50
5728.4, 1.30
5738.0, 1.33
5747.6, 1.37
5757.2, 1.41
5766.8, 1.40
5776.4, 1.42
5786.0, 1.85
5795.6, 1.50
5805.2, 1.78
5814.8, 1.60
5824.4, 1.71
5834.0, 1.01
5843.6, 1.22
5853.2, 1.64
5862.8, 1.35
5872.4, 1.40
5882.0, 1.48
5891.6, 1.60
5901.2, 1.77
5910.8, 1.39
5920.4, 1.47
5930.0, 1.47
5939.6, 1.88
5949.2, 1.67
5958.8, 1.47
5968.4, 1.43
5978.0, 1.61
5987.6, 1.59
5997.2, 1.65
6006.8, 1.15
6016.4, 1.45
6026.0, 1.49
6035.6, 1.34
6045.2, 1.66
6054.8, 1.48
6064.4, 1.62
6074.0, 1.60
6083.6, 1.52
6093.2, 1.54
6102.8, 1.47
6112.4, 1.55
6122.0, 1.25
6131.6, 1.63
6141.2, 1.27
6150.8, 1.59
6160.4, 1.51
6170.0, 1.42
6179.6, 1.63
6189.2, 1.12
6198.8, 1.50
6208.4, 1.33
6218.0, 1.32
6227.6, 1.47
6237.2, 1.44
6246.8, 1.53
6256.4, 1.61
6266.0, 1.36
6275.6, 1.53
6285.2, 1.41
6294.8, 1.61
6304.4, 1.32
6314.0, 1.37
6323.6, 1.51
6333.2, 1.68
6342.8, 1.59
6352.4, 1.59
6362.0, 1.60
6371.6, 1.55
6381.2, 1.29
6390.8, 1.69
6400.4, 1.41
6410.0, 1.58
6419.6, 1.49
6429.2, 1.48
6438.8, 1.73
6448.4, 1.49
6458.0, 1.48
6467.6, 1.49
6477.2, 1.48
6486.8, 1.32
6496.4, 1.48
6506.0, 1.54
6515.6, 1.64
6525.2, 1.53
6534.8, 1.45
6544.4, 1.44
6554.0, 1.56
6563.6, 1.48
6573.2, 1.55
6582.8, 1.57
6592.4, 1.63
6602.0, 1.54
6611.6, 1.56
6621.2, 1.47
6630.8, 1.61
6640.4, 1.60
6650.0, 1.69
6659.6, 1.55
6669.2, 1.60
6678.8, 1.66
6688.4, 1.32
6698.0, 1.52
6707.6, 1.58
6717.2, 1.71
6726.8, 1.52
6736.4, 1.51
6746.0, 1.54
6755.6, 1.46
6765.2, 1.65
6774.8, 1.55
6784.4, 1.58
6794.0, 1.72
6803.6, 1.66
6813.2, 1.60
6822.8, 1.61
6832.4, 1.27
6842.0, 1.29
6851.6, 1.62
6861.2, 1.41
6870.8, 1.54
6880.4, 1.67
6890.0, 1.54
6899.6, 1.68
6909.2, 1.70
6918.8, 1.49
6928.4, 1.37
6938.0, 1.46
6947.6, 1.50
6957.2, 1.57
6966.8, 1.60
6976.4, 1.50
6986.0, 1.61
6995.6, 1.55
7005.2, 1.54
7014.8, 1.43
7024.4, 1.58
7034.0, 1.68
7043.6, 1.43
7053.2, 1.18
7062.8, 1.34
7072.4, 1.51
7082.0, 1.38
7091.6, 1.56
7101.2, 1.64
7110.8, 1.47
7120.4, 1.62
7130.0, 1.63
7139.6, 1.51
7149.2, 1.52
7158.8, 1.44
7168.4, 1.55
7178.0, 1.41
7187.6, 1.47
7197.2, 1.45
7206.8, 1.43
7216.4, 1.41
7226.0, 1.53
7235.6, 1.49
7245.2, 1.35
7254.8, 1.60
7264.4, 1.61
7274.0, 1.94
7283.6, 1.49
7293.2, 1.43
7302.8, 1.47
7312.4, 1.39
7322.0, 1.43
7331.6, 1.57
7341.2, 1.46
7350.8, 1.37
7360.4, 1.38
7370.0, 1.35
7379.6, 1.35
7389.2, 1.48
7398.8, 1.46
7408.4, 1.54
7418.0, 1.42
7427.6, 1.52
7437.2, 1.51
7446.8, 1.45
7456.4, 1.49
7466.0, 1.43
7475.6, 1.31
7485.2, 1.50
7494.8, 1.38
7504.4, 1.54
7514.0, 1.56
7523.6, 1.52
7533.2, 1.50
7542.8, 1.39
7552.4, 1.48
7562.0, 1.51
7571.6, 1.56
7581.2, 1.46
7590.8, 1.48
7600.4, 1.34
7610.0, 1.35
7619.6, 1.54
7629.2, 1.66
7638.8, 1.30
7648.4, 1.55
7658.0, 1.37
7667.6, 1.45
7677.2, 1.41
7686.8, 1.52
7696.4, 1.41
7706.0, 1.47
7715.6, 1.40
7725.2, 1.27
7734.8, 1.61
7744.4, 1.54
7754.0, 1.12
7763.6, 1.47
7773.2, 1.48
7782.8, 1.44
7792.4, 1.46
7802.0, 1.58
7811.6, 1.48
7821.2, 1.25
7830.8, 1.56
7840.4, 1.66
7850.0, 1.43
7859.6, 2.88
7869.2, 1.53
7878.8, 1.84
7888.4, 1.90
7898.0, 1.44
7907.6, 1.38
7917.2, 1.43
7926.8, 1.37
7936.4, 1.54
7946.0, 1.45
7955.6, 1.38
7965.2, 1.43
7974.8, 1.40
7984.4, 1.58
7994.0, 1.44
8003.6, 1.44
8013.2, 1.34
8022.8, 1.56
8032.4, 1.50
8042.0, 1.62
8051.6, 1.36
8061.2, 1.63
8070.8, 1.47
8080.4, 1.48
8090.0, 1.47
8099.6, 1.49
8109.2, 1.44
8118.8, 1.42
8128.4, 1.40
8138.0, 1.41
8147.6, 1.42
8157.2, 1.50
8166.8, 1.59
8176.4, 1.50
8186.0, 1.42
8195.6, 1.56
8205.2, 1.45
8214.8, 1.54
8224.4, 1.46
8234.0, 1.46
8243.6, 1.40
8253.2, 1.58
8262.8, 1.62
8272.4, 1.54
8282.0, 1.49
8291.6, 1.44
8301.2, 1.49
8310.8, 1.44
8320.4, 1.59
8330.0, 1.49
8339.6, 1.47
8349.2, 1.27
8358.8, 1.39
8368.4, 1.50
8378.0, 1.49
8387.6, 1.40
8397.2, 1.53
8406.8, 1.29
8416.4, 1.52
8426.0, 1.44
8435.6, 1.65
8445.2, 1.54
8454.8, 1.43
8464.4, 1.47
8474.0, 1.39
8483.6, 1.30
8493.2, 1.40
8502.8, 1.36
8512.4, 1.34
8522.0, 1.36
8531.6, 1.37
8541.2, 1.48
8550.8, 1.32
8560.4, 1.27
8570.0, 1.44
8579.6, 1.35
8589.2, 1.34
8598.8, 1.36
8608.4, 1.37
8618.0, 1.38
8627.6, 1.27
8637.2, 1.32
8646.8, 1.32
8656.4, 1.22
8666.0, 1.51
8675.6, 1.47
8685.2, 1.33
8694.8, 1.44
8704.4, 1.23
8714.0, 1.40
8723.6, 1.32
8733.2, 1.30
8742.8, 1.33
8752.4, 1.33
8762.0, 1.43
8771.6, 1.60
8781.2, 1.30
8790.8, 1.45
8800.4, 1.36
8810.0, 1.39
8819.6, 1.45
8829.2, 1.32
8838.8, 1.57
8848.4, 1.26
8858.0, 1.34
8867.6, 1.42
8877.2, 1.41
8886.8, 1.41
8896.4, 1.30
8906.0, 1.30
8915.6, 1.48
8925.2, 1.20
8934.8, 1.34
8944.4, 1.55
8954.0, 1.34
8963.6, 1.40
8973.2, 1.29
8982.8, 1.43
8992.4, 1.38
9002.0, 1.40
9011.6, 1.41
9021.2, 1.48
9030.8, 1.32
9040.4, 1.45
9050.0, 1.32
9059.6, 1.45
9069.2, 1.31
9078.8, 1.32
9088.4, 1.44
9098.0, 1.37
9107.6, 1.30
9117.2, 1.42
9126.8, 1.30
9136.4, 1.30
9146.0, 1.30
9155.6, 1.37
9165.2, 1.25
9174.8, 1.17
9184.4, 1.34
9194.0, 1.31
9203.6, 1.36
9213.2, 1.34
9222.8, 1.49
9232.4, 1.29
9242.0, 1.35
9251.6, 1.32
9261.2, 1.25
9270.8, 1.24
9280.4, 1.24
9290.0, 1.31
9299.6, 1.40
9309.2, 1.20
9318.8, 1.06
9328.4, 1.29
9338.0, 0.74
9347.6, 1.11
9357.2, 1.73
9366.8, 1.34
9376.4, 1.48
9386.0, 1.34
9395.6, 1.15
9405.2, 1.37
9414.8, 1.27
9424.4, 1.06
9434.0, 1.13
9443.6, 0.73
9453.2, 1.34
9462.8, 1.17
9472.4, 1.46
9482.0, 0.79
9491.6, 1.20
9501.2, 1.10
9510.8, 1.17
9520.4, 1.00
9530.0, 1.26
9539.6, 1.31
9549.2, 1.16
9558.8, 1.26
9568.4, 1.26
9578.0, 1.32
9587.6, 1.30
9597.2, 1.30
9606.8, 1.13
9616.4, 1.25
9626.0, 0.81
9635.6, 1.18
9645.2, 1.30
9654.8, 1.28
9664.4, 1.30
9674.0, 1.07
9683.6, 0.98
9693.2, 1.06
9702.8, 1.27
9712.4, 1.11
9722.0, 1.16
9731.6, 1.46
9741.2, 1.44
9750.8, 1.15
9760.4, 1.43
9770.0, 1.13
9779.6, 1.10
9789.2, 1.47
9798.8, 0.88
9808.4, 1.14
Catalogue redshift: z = 0.20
